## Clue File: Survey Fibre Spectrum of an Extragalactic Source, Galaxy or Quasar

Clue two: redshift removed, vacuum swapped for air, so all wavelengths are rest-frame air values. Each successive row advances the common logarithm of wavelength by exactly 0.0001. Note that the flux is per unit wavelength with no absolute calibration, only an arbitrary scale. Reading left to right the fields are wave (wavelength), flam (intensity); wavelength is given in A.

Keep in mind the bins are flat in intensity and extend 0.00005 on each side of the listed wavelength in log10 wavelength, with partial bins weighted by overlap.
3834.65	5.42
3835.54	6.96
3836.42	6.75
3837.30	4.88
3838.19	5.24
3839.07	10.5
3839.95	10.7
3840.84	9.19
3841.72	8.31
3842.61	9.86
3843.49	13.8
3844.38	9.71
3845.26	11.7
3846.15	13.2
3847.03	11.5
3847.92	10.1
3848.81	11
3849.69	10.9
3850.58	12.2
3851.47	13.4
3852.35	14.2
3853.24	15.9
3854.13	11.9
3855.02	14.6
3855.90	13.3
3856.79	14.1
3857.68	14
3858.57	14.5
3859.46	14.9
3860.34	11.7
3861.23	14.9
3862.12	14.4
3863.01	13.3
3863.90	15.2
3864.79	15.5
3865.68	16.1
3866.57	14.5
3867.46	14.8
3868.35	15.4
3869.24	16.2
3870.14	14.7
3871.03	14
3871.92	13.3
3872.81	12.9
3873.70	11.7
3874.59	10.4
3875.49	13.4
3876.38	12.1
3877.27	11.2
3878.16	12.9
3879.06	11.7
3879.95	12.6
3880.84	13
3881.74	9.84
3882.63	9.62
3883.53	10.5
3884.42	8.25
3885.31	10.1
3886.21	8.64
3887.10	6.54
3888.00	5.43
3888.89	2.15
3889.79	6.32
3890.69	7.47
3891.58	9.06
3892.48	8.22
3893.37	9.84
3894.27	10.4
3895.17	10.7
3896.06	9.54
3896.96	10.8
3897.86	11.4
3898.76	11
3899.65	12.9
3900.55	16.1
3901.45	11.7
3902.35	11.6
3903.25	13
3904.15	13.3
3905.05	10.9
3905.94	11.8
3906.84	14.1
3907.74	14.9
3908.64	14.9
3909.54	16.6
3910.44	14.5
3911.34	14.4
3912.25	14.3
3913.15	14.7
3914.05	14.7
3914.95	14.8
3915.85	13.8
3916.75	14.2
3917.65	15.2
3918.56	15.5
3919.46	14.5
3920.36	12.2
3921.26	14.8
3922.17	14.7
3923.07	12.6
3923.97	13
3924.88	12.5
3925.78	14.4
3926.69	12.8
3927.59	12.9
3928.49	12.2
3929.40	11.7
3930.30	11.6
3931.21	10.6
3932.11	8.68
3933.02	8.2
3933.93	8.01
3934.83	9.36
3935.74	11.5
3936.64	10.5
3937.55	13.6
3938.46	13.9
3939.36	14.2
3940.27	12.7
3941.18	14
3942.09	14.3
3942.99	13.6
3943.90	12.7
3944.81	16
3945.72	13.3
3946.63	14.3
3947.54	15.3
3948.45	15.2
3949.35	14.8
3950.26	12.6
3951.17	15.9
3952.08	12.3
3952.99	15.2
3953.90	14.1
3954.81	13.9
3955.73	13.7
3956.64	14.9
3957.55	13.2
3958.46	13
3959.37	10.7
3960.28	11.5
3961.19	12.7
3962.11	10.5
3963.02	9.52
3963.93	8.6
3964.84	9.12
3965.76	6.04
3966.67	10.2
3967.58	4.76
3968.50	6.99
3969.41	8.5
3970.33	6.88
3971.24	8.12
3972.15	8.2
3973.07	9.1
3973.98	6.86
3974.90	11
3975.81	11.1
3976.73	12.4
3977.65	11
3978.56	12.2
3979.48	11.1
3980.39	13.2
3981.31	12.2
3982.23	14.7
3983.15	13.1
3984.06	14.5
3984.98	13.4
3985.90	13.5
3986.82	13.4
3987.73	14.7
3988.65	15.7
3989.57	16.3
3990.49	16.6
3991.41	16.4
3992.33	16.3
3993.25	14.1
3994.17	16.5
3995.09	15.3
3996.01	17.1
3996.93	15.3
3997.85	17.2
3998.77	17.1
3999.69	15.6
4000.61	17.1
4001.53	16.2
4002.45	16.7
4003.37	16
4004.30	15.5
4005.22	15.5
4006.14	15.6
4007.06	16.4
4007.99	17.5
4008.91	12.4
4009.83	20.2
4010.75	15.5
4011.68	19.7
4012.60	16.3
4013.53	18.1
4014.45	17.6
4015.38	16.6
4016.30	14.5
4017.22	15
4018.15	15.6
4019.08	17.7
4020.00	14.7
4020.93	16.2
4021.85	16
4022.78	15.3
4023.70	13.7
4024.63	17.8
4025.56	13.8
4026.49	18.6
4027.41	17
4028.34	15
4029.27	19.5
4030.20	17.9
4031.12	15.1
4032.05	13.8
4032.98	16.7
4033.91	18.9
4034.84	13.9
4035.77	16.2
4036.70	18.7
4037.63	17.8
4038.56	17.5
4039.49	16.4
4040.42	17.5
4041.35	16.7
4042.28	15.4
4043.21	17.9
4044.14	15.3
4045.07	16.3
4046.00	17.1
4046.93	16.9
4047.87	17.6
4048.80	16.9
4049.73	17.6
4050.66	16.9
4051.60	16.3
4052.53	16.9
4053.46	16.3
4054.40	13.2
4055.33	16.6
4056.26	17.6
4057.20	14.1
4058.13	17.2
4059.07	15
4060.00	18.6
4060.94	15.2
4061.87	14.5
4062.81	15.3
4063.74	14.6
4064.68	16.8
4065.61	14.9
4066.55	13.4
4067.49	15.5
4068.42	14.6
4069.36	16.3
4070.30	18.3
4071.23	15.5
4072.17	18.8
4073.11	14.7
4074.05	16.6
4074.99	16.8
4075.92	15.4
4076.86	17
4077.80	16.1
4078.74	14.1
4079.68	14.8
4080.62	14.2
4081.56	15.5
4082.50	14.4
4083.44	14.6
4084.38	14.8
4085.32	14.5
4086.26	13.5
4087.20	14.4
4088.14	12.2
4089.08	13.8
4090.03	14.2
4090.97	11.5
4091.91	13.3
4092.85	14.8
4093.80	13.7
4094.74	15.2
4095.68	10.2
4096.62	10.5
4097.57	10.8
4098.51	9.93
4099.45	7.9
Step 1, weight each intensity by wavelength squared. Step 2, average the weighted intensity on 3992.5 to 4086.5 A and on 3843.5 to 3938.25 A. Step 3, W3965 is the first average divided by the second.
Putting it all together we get 1.4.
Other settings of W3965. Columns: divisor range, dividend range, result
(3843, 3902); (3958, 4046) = 1.30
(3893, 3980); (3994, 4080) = 1.40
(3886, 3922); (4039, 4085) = 1.44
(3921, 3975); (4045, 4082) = 1.44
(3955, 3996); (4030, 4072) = 1.41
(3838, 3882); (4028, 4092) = 1.37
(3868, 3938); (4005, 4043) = 1.47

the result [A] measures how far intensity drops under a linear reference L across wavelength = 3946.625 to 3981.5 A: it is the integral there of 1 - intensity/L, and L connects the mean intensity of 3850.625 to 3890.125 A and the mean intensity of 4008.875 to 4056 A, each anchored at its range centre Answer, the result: 8.2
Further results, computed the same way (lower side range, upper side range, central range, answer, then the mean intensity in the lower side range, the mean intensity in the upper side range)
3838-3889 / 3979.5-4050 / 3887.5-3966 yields 8.1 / 12.1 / 16.1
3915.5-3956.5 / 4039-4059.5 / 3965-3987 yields 6.0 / 13.1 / 16.4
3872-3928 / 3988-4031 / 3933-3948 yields 0.9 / 12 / 16.3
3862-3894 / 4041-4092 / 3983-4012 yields -3.7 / 11.4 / 15.6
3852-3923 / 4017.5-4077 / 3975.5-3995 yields 1.1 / 12.6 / 16.3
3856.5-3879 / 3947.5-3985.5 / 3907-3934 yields -1.7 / 13.8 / 11.4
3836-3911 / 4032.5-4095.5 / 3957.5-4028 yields 2.2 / 11.8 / 15.7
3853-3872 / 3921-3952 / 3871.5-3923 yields 6.7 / 14.4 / 12.8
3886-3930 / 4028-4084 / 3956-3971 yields 4.2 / 12.1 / 16.2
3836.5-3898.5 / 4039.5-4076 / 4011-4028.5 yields -1.2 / 11.5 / 16.2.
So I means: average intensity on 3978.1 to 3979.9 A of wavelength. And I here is 11.7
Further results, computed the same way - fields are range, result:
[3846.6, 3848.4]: 10.8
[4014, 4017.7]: 15.9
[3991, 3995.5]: 15.7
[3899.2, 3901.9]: 13.6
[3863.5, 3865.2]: 15.3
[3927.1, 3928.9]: 12.6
